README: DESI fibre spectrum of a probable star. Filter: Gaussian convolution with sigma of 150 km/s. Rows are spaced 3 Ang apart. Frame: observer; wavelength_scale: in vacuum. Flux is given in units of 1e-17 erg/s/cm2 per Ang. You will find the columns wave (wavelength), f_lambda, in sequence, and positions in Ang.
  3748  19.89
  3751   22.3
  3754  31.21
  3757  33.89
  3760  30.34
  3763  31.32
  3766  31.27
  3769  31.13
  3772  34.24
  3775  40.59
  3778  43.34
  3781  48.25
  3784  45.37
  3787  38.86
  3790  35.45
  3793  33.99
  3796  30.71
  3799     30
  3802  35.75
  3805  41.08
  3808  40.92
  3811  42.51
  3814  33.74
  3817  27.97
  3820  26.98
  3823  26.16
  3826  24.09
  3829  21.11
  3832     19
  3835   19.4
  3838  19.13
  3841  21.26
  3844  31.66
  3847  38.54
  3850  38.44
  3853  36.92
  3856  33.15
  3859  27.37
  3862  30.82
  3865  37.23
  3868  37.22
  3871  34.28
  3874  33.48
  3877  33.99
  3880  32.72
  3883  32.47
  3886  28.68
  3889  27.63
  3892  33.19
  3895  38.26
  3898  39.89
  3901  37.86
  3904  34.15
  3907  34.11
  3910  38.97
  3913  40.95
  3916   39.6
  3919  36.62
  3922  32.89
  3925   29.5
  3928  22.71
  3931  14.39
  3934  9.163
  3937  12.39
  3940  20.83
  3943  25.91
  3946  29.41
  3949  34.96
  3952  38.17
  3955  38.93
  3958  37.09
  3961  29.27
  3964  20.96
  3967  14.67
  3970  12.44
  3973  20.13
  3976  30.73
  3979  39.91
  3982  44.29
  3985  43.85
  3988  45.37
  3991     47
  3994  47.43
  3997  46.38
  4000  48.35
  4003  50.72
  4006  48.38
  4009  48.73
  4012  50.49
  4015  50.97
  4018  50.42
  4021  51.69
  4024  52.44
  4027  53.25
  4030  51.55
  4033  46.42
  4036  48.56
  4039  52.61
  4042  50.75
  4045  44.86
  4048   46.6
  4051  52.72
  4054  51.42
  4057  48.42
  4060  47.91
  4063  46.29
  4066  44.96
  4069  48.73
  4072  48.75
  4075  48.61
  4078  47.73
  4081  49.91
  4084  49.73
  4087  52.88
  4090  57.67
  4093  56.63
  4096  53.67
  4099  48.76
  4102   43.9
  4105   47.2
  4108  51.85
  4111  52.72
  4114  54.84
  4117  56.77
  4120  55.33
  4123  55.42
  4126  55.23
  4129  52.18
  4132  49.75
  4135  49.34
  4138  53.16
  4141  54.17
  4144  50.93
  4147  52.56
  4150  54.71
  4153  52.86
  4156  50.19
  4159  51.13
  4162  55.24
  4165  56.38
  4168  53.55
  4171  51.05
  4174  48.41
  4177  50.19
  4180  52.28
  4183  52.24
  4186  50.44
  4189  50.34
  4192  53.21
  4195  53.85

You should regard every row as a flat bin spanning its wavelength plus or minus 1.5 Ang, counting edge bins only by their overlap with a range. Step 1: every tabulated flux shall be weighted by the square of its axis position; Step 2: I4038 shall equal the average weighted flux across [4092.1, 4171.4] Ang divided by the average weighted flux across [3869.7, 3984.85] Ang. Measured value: 1.91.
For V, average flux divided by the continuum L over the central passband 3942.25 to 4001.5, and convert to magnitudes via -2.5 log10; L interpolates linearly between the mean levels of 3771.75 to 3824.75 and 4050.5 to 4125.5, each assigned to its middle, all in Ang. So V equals 0.28 mag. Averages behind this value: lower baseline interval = 36.4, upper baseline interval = 50.9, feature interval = 34.9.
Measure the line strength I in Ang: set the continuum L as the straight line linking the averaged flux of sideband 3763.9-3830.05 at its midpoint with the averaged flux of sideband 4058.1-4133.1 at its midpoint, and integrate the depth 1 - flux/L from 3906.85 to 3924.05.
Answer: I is 1.7 Ang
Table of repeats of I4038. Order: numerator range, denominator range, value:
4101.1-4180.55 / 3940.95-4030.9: 1.41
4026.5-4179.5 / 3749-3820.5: 1.71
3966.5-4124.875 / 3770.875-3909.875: 1.59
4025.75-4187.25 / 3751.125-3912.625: 1.77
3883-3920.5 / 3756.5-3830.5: 1.10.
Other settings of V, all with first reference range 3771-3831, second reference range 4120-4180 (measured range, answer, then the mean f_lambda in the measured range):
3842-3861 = 0.108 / 33.9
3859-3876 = 0.131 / 33.9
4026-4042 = -0.084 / 50.4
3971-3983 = 0.327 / 32.4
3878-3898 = 0.198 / 32.8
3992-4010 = -0.076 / 48.3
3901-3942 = 0.390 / 28.5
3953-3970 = 0.500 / 27.1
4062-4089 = -0.001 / 48.8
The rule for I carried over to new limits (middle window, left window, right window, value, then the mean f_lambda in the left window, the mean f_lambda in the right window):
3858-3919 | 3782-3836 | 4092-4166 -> 4.04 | 32.1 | 52.5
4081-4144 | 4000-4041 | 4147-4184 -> -0.99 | 50.4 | 52.4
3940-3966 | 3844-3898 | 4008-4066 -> 6.74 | 33.9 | 49.7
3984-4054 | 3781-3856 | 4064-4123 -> -4.94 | 32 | 51.2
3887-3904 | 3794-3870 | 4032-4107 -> 0.39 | 30.9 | 49.5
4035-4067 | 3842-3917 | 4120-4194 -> -2.17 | 34.7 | 52.4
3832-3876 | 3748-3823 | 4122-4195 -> 8.06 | 34.6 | 52.3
